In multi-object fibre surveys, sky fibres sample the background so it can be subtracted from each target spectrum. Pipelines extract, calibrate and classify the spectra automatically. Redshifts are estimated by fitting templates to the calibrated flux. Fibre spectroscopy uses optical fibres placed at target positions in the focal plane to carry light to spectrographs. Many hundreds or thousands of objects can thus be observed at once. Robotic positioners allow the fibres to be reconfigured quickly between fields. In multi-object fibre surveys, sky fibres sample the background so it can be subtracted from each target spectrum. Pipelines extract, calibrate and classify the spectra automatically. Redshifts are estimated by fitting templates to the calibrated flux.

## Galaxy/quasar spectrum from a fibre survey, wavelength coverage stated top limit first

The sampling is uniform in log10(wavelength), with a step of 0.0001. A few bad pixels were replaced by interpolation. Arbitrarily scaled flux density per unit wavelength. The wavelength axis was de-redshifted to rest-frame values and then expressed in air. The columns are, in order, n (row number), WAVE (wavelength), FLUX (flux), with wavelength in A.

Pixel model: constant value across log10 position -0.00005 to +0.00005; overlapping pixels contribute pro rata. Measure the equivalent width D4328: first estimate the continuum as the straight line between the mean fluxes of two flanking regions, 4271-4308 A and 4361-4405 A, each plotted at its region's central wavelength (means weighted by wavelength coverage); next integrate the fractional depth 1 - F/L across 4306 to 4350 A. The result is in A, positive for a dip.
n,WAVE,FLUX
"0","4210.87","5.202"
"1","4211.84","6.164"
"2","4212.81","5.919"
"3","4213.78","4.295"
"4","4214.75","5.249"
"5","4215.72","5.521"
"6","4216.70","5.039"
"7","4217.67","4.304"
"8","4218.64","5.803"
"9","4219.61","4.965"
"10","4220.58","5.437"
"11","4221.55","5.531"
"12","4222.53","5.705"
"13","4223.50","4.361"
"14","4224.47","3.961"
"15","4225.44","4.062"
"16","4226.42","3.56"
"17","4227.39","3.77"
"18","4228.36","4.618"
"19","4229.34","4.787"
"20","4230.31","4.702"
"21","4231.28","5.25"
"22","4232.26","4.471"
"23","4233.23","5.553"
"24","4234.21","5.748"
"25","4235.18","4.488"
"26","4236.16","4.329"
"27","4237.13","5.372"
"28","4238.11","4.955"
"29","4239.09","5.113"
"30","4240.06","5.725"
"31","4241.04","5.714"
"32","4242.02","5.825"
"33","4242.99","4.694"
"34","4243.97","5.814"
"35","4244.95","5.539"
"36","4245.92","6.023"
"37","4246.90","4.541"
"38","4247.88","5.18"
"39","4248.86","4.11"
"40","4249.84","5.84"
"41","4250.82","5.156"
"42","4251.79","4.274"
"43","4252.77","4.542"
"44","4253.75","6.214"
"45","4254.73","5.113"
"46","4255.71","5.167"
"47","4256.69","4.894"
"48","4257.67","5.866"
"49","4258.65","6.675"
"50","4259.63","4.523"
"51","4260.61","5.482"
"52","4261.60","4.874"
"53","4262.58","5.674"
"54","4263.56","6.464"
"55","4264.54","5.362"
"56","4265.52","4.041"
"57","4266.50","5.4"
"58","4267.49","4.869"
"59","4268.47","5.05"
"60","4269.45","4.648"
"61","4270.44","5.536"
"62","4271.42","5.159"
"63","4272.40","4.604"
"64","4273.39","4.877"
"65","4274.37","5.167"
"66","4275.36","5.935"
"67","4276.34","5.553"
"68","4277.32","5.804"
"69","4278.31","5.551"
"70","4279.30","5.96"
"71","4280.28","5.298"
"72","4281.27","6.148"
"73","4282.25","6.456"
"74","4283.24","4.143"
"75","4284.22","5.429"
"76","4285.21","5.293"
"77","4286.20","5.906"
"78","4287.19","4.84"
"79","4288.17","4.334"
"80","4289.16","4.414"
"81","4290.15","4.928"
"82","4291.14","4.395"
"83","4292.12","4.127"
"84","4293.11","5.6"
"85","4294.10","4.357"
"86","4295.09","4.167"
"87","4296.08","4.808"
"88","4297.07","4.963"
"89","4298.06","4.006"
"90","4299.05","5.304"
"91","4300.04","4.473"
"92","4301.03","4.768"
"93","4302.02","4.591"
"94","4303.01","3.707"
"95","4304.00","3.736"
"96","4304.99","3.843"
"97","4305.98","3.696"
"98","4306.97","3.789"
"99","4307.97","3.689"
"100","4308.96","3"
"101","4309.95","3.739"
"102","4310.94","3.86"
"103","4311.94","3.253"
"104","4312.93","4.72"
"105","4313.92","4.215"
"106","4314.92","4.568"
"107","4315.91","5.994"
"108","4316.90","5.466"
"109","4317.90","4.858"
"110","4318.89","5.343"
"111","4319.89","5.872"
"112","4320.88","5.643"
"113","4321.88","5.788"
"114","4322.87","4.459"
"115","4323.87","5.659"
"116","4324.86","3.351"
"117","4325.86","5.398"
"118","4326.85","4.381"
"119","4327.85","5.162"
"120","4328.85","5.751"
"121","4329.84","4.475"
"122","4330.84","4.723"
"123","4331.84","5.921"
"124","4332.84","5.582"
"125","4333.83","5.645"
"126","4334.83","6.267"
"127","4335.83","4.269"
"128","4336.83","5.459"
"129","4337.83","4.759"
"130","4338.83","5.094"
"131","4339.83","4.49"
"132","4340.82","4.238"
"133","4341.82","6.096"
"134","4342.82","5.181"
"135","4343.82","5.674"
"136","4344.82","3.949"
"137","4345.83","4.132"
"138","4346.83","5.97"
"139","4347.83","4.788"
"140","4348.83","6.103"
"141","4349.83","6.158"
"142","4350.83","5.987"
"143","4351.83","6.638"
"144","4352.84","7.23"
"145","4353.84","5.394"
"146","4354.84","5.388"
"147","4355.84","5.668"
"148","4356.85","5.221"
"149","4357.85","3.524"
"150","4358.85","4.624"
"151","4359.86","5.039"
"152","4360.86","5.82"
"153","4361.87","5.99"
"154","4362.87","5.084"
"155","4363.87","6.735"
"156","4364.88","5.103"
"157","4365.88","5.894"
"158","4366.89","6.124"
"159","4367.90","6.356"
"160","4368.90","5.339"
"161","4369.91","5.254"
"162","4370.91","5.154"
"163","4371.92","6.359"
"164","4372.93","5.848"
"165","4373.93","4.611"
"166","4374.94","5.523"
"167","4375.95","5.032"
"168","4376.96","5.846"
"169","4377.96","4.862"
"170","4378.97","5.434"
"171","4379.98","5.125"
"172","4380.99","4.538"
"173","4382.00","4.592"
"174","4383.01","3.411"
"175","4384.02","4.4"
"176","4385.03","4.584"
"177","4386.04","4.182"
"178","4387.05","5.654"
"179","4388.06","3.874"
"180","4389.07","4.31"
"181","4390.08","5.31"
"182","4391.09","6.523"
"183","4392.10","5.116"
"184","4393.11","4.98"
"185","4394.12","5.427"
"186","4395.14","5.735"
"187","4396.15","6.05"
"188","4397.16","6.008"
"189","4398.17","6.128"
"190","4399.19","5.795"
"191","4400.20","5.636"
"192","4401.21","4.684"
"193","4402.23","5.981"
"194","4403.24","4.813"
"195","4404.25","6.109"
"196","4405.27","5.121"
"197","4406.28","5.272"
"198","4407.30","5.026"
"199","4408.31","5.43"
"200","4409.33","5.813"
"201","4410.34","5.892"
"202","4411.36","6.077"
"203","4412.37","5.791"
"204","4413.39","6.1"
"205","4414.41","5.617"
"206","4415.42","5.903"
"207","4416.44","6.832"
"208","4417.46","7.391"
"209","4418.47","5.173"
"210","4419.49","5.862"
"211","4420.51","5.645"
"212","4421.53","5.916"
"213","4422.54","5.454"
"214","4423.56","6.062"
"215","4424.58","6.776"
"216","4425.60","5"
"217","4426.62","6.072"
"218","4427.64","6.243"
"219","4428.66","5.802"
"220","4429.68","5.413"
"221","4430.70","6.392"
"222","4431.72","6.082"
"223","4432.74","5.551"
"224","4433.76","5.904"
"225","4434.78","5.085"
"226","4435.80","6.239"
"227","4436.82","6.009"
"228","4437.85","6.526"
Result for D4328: 1.3 A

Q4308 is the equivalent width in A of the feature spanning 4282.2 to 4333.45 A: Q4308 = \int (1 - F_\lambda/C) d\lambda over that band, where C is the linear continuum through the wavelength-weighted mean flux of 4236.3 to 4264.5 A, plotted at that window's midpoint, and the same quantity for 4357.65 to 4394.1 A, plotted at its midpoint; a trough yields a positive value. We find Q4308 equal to 5.5 A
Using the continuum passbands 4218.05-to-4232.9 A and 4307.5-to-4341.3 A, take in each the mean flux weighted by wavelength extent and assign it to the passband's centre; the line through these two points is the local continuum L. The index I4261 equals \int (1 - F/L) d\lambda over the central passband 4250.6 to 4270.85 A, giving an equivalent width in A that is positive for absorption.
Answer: -1.9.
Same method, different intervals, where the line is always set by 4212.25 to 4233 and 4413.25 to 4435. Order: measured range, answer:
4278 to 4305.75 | 2.0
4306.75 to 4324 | 2.2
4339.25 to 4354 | 0.1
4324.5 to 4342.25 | 1.2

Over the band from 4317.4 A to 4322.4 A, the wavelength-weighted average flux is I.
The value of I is 5.5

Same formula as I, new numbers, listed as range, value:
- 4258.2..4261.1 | 5.55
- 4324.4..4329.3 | 4.81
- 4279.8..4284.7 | 5.5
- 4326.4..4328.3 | 4.76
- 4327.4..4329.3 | 5.45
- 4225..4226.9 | 3.79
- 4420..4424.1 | 5.78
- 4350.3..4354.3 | 6.32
